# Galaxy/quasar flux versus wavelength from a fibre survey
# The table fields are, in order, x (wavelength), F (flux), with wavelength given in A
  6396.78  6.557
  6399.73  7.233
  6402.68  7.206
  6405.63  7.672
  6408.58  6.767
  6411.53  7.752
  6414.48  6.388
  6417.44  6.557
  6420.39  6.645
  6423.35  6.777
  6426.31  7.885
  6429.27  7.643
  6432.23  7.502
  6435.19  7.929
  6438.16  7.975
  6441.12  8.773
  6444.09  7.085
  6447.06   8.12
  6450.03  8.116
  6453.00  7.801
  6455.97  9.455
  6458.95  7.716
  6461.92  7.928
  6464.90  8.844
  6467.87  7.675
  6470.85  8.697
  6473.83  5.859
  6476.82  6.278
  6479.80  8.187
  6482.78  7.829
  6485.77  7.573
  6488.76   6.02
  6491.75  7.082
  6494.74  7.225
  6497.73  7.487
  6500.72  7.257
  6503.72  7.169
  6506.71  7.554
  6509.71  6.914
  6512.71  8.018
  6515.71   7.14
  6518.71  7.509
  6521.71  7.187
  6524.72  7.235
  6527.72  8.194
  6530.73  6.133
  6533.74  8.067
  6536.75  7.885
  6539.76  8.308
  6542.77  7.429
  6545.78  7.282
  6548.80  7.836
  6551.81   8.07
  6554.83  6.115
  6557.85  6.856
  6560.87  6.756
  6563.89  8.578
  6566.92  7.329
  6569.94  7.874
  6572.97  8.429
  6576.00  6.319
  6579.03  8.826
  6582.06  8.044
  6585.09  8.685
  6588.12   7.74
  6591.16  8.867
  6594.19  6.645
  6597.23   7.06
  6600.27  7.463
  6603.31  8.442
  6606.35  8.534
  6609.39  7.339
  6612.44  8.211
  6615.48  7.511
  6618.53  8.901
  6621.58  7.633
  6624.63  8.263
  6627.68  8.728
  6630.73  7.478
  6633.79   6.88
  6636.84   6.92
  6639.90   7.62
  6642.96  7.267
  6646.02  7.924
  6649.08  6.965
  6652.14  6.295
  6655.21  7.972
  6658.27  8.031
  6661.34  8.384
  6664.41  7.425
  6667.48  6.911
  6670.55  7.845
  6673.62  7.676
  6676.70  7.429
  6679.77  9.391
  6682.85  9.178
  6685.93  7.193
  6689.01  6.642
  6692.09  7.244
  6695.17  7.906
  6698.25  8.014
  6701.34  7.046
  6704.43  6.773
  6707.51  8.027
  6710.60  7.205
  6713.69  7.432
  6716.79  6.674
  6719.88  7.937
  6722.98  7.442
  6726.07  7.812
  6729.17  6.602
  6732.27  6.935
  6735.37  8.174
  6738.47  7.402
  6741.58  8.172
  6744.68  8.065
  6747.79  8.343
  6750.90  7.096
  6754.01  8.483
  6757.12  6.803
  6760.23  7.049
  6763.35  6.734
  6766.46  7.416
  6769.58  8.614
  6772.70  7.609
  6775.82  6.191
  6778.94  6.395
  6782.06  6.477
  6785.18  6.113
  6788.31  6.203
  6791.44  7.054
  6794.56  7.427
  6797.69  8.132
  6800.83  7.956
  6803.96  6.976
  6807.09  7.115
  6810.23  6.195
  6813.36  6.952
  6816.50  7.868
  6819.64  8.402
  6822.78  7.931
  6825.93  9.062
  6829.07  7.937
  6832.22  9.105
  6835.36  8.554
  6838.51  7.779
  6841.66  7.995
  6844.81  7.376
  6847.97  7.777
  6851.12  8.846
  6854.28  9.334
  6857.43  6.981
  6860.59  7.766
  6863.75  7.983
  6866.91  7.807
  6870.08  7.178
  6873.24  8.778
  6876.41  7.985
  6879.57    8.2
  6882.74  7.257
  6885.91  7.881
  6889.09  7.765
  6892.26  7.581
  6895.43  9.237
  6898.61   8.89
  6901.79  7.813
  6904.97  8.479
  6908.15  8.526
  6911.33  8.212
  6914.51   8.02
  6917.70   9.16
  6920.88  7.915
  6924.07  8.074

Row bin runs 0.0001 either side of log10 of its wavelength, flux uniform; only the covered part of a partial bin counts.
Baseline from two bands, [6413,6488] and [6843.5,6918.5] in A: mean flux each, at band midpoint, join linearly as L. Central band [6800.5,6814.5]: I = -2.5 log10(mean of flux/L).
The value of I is 0.154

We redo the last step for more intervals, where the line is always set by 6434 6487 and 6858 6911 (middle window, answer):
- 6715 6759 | 0.06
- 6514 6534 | 0.08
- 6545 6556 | 0.08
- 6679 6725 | 0.06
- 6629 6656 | 0.10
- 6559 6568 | 0.05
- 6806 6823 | 0.09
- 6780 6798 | 0.18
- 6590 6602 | 0.06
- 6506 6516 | 0.07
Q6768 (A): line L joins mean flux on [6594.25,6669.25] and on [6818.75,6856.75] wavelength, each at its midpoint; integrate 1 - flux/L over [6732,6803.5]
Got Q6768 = 6.6 A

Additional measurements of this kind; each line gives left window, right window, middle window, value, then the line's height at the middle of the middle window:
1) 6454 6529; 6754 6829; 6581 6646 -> -3.5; 7.43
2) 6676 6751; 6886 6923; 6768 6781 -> 1.1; 7.84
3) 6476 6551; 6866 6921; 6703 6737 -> 2.0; 7.82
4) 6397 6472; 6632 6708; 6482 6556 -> 2.3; 7.62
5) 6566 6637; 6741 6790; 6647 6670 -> 0.5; 7.64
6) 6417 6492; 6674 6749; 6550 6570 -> 0.8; 7.63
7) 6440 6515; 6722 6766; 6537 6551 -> -0.3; 7.59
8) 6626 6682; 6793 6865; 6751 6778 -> 1.6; 7.8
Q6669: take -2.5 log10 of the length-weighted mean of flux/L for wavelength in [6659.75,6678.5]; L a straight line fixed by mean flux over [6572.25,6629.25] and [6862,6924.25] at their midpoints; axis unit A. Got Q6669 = 0.05 mag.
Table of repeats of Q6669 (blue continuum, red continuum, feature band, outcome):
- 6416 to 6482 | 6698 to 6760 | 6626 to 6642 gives 0.01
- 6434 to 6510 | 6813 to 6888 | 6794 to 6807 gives 0.06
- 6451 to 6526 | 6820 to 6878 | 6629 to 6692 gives 0.03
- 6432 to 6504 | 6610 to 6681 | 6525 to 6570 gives 0.03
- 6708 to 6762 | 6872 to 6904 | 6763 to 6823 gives 0.08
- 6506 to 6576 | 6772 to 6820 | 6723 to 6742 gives -0.05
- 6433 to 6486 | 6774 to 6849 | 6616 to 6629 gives -0.08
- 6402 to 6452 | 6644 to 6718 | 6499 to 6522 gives 0.02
